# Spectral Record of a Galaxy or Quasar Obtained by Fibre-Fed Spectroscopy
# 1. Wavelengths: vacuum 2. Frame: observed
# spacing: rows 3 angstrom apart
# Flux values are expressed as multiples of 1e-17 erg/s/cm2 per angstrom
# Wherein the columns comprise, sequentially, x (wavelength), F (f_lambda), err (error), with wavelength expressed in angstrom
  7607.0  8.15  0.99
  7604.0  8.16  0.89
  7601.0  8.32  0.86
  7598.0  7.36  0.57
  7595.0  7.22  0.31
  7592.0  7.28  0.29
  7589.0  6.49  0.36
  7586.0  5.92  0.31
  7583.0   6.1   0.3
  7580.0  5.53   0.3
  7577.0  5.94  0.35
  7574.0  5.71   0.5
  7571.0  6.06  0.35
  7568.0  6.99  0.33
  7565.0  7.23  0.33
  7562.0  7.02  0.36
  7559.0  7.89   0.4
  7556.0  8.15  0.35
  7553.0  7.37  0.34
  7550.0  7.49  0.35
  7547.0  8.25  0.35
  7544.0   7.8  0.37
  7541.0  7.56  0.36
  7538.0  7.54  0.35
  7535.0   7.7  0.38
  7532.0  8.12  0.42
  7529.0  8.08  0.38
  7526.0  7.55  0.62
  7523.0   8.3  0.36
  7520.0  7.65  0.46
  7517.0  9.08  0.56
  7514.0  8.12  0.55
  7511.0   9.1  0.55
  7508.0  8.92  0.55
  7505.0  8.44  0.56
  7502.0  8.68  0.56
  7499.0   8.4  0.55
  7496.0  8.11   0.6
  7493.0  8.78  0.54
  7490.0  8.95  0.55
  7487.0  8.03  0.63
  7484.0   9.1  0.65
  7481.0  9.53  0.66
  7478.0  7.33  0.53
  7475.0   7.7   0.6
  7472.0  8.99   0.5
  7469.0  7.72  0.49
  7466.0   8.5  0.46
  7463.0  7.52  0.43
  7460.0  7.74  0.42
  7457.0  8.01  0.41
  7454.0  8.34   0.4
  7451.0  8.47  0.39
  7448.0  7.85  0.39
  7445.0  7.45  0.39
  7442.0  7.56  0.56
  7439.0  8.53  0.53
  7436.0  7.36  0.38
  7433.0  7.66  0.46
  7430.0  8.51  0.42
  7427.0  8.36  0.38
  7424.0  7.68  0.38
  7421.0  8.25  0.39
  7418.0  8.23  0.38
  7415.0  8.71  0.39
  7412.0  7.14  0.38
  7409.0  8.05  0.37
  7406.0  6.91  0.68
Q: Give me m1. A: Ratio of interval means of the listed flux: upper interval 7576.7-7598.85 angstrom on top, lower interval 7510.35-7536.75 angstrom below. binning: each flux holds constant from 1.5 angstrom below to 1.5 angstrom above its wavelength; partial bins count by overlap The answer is 0.8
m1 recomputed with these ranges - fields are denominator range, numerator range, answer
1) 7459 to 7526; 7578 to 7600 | 0.79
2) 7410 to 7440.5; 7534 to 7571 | 0.93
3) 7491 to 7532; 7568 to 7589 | 0.71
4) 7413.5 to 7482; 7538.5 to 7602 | 0.87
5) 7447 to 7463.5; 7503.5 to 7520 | 1.08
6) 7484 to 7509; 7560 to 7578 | 0.76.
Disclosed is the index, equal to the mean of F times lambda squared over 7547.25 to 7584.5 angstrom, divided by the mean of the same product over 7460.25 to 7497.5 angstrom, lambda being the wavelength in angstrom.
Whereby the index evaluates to 0.8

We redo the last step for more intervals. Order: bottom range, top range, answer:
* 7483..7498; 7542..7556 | 0.92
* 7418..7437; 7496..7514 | 1.10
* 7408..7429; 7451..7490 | 1.04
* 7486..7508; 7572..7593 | 0.73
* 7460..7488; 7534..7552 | 0.95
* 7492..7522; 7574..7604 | 0.81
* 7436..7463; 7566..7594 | 0.82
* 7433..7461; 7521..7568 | 1.00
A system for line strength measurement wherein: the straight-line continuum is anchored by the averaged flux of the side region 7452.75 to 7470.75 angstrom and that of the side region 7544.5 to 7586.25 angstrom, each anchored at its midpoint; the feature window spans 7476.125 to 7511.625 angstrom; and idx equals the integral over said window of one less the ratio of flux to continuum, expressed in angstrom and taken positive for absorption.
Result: -4.4 angstrom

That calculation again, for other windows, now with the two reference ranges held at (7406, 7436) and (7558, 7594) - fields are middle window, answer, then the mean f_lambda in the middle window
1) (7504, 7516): -2.6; 8.67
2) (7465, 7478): -1.1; 8.11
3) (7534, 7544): -1.1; 7.62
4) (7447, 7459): -0.8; 8.16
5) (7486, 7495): -1.6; 8.59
